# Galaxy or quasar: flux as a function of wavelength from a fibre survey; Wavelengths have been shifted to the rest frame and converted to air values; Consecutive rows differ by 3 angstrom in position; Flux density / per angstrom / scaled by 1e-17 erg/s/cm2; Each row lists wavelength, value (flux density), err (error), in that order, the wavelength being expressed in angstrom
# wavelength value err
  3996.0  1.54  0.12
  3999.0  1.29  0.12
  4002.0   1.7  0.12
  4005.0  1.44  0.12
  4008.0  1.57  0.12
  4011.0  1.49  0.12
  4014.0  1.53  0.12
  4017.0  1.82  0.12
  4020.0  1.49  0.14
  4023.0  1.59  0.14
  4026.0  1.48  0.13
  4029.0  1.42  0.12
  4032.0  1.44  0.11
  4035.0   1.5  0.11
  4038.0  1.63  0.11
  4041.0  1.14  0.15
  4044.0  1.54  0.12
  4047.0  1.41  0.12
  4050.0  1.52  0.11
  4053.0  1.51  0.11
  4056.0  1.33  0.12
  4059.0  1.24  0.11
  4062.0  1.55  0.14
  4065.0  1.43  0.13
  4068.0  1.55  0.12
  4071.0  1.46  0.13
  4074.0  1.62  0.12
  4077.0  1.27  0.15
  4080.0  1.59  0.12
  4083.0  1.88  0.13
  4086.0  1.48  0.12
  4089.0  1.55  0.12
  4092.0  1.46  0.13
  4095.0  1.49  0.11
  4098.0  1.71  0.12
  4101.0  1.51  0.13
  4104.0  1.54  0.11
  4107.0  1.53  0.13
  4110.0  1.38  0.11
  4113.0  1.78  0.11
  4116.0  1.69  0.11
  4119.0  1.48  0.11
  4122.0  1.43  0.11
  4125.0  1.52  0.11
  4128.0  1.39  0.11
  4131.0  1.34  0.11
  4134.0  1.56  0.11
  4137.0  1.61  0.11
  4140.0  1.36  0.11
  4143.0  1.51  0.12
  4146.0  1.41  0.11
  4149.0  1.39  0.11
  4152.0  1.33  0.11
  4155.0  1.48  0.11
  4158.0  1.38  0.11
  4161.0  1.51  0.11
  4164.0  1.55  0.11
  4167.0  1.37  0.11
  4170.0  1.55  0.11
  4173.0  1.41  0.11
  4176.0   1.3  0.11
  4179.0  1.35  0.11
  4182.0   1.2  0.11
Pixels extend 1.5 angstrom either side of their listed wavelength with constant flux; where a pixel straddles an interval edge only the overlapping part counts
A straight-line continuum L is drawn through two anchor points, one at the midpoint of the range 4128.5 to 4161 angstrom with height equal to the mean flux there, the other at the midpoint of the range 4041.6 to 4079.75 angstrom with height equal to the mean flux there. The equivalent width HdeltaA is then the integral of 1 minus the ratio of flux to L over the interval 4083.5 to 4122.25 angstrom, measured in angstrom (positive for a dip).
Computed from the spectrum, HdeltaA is -2.9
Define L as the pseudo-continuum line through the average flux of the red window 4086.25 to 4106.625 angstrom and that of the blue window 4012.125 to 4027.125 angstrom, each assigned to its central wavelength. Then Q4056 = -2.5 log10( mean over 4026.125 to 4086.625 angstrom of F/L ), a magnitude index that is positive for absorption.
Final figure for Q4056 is 0.06 mag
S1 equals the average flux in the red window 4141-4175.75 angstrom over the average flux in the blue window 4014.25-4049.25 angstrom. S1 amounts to 1.0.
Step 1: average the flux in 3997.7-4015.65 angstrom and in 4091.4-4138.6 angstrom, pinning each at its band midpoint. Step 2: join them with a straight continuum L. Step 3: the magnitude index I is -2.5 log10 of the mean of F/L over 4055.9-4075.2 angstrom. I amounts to 0.04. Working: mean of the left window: 1.51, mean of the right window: 1.53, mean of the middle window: 1.46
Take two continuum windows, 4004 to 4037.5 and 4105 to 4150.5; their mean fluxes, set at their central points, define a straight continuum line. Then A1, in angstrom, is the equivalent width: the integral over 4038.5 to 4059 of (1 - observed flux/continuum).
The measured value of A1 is 1.5 angstrom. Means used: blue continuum 1.53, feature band 1.41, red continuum 1.49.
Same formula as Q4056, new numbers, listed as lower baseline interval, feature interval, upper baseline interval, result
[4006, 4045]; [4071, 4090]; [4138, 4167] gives -0.06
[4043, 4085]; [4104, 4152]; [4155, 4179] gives -0.02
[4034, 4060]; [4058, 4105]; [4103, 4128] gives -0.03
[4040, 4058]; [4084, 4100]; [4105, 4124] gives -0.03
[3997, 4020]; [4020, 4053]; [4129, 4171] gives 0.04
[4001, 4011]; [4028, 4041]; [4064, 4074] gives 0.05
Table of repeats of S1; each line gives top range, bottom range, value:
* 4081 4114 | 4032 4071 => 1.09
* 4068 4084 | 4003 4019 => 0.99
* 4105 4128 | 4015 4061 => 1.04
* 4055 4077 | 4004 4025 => 0.92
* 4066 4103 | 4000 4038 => 1.00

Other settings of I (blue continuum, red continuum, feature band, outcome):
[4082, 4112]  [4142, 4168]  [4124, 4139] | 0.00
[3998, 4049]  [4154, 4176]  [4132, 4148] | -0.02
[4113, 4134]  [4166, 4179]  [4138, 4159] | 0.03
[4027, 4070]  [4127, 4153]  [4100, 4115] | -0.08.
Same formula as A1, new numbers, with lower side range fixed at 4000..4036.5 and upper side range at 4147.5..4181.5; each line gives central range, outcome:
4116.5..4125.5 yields -0.3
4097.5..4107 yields -0.6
